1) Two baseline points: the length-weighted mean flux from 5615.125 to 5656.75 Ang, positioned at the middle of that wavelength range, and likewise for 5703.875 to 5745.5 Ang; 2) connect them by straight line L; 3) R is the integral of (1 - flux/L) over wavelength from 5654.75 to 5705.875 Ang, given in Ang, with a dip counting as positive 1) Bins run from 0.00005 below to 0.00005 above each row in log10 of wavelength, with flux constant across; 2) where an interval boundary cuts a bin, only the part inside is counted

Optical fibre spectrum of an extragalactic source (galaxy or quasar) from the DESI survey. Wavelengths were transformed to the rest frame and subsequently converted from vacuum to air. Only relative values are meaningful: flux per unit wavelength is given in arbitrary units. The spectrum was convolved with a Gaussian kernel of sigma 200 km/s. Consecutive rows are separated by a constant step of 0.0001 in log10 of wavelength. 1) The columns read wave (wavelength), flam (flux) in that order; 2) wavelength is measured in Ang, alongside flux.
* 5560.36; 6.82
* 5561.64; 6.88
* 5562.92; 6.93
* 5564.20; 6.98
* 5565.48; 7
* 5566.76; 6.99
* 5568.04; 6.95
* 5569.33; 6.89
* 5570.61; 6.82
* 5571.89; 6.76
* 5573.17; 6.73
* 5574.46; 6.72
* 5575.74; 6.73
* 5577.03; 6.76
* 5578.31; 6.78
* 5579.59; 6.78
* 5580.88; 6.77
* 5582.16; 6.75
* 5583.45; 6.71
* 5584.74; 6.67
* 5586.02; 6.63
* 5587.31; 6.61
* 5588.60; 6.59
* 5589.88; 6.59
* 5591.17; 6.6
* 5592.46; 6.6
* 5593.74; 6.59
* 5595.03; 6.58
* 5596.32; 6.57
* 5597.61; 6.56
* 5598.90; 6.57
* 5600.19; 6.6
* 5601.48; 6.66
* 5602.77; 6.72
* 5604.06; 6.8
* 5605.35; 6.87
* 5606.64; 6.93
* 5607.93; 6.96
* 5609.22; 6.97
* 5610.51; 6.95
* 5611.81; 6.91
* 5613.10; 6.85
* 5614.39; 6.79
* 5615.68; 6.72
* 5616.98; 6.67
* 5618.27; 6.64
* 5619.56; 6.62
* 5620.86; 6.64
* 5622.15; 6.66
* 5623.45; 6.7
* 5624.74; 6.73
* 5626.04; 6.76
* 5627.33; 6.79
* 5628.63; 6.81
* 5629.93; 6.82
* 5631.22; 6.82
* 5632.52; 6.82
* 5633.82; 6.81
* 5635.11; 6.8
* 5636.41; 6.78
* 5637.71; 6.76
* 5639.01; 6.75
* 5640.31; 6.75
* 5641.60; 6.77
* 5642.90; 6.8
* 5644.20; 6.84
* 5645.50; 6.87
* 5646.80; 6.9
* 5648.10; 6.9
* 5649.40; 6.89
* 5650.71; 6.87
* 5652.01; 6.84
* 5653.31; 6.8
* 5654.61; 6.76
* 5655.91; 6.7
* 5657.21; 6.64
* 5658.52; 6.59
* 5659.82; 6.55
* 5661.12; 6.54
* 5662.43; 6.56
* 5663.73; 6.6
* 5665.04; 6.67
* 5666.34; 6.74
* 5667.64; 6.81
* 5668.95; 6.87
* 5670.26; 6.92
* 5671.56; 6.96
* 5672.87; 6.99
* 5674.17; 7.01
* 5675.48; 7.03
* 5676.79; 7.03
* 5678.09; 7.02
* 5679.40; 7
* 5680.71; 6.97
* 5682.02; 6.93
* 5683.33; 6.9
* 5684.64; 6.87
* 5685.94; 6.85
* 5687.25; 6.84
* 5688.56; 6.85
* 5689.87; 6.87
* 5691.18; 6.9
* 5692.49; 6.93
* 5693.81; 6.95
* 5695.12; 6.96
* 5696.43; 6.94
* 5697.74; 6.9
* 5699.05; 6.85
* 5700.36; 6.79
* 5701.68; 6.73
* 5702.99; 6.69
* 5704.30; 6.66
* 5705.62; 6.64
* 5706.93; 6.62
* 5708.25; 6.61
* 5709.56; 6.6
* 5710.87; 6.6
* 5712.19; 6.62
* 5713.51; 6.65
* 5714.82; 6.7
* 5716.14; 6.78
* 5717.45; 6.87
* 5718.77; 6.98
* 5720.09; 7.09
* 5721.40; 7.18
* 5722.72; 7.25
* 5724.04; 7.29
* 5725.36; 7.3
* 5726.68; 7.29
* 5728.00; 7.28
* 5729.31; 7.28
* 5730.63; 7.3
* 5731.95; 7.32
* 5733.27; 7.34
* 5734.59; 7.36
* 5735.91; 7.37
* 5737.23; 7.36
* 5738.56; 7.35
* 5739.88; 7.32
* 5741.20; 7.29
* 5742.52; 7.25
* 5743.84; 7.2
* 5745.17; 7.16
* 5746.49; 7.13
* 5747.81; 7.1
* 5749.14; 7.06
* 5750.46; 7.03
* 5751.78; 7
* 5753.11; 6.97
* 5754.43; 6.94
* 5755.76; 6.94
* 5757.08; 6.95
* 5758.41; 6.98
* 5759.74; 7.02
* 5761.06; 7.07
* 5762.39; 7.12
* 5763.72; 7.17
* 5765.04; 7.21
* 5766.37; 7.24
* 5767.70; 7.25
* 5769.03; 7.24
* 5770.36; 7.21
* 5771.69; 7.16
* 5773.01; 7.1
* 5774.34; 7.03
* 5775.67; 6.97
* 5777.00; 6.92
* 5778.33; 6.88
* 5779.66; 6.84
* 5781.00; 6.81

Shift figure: 0.7 Ang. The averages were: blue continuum 6.77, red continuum 7.06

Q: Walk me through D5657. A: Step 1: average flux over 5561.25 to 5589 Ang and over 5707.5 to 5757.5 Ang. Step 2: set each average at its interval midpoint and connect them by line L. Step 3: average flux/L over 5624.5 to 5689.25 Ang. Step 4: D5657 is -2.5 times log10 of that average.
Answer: 0.020 mag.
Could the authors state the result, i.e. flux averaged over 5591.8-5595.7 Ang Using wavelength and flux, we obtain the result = 6.59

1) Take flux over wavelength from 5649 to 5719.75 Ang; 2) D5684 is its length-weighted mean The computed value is 6.8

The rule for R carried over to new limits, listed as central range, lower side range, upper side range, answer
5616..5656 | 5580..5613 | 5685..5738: 0.1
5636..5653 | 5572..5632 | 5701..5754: 0.0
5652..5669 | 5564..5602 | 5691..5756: 0.5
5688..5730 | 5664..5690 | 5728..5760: 0.8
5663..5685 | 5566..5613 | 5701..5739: 0.0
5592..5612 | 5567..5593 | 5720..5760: 0.2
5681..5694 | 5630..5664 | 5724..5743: 0.2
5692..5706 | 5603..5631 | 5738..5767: 0.3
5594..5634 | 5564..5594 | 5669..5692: 0.4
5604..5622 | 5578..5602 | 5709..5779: -0.3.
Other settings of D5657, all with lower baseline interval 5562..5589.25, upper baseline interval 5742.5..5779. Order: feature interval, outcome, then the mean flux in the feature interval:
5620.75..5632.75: 0.02 mag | 6.76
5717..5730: -0.03 mag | 7.19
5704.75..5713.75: 0.06 mag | 6.61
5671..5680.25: -0.01 mag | 7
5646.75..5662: 0.03 mag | 6.74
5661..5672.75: 0.03 mag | 6.76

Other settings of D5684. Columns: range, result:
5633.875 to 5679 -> 6.81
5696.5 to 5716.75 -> 6.7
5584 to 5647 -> 6.74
